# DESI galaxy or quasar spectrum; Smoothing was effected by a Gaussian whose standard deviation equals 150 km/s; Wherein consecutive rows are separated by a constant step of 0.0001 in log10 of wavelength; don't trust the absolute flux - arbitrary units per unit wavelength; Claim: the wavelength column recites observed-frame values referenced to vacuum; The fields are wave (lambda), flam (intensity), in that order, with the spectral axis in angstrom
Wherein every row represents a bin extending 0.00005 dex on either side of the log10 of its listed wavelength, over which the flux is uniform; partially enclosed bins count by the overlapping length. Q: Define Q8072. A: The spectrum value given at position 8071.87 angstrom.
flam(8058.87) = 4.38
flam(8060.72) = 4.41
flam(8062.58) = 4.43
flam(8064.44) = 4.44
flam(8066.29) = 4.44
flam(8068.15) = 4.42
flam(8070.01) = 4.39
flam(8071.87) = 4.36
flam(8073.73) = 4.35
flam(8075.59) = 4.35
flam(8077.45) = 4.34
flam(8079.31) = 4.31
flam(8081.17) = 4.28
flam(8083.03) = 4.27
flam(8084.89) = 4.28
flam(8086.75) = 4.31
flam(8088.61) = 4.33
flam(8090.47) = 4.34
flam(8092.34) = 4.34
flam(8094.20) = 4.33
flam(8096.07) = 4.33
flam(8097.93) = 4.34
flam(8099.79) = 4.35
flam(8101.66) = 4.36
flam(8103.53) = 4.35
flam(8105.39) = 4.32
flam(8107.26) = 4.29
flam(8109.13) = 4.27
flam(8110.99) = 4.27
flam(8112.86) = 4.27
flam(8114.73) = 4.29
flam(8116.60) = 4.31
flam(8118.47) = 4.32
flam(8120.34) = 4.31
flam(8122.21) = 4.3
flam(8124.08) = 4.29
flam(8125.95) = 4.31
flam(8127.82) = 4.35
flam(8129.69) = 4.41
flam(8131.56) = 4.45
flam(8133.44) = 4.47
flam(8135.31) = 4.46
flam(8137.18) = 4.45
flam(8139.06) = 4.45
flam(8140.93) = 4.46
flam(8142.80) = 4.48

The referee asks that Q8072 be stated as 4.36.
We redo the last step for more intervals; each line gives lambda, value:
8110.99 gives 4.27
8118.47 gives 4.32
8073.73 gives 4.35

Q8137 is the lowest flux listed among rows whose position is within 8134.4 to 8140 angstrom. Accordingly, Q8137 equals 4.45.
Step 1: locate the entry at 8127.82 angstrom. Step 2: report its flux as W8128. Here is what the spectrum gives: 4.35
